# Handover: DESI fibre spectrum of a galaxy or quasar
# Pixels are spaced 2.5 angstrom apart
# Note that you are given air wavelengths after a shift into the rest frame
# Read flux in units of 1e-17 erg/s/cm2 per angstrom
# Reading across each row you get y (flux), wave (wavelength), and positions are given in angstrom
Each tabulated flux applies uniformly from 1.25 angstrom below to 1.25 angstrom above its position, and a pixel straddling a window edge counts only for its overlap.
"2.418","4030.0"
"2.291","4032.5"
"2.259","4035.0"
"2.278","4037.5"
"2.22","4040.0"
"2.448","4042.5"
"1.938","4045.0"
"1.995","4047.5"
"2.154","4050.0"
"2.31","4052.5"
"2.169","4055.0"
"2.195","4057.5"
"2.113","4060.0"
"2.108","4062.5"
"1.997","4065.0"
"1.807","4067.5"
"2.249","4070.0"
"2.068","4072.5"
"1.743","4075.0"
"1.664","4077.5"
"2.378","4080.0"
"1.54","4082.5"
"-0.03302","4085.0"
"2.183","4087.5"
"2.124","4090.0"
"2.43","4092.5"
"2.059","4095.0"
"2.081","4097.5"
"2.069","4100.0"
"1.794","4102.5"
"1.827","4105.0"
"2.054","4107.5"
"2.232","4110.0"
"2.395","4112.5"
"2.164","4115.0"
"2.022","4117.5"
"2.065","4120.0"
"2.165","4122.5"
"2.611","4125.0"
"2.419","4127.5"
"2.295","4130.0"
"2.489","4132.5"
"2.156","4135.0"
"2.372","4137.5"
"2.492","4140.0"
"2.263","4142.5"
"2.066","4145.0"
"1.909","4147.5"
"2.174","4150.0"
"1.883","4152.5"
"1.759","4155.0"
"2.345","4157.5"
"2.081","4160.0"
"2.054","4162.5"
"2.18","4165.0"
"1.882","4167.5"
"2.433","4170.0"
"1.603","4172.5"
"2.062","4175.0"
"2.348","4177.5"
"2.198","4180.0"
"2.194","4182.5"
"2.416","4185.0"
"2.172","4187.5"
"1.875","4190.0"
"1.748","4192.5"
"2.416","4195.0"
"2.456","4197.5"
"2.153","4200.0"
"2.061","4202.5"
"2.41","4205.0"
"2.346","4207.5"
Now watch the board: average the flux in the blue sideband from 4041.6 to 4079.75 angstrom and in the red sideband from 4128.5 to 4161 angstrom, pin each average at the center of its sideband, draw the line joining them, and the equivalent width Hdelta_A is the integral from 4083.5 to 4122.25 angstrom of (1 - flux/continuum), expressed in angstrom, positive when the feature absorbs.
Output 2.9 angstrom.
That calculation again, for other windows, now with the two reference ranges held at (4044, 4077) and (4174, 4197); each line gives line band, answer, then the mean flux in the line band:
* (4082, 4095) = 2.4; 1.69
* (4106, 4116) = -0.5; 2.2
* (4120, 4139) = -2.0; 2.34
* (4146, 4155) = 0.8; 1.96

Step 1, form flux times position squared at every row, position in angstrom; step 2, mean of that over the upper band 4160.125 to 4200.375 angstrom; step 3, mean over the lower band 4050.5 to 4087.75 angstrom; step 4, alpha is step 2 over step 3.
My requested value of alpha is 1.19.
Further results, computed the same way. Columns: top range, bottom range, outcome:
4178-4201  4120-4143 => 0.96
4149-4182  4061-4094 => 1.16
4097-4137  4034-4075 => 1.06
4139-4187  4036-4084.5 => 1.09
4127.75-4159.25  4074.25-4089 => 1.43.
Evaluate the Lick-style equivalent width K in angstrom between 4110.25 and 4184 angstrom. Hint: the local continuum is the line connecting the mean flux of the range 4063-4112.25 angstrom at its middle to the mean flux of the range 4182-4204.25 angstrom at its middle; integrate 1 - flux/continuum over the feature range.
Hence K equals -4.2 angstrom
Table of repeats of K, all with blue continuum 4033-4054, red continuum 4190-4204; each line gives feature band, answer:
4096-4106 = 1.1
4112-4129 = -0.7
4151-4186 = 0.9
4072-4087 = 4.3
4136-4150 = -0.3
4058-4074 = 1.0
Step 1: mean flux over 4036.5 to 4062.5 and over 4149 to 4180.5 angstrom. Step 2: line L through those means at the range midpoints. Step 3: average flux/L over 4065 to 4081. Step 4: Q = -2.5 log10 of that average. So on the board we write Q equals 0.093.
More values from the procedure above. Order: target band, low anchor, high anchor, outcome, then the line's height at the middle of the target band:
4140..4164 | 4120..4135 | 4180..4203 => 0.098 mag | 2.28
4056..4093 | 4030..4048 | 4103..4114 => 0.145 mag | 2.17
